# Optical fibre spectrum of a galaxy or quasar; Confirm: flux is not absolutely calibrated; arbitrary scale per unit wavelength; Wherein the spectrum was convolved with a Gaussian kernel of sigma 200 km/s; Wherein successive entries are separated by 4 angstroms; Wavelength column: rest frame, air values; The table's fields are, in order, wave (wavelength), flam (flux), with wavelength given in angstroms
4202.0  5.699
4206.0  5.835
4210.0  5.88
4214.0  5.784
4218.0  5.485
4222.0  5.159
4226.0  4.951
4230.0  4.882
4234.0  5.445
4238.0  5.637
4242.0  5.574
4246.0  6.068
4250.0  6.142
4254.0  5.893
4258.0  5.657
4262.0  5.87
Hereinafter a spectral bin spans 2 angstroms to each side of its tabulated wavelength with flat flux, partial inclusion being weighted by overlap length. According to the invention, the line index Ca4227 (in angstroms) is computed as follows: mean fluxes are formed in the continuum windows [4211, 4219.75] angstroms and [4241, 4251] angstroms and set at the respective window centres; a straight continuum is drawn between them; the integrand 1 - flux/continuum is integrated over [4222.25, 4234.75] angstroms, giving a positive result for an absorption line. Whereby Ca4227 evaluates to 1.6 angstroms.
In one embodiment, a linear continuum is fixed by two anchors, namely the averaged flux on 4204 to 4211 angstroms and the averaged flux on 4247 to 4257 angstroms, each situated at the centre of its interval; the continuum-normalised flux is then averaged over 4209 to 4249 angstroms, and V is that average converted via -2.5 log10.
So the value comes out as 0.08 mag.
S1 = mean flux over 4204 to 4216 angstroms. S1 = 5.83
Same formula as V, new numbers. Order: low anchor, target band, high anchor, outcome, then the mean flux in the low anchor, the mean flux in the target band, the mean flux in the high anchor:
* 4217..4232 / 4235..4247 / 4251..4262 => -0.05 mag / 5.09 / 5.71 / 5.83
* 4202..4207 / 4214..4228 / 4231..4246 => 0.08 mag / 5.78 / 5.28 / 5.58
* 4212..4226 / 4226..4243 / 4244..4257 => 0.07 mag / 5.4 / 5.32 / 6.01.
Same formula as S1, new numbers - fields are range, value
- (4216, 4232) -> 5.12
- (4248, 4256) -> 6.02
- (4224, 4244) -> 5.3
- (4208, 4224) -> 5.58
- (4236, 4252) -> 5.86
